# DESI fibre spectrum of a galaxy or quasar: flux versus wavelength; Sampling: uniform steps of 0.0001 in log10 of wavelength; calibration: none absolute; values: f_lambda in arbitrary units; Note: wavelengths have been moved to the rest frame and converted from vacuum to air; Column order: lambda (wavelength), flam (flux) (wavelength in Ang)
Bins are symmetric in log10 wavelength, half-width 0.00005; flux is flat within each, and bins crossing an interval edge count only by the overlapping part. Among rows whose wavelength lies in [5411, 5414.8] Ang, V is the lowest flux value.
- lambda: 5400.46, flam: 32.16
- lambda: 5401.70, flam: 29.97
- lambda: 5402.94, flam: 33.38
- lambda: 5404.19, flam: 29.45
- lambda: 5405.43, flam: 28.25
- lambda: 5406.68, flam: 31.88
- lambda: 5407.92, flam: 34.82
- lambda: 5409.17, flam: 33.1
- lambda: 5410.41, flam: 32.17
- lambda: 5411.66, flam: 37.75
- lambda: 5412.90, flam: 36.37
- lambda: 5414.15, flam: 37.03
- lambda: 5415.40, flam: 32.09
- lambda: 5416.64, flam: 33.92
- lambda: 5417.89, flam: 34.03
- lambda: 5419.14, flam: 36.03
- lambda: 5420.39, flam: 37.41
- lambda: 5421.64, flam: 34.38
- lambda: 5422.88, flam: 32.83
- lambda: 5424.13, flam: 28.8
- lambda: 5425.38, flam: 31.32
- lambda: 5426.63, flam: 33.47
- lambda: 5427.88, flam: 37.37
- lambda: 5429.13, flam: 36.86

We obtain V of 36.37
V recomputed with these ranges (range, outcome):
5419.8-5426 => 28.8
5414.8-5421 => 32.09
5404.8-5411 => 28.25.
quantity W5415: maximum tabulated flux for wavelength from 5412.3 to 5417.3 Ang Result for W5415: 37.03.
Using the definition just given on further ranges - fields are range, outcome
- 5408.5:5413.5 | 37.75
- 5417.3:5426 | 37.41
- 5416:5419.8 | 36.03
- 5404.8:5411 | 34.82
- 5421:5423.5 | 34.38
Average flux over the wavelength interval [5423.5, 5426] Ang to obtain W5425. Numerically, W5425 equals 30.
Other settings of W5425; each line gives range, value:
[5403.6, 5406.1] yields 28.9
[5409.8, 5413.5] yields 35.5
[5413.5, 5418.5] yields 34.3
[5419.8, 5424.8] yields 33.3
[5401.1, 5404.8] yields 30.9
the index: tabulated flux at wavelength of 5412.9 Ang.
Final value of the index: 36.37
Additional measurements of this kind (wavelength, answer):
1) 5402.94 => 33.38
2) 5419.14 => 36.03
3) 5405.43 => 28.25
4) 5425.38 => 31.32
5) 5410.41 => 32.17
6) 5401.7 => 29.97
